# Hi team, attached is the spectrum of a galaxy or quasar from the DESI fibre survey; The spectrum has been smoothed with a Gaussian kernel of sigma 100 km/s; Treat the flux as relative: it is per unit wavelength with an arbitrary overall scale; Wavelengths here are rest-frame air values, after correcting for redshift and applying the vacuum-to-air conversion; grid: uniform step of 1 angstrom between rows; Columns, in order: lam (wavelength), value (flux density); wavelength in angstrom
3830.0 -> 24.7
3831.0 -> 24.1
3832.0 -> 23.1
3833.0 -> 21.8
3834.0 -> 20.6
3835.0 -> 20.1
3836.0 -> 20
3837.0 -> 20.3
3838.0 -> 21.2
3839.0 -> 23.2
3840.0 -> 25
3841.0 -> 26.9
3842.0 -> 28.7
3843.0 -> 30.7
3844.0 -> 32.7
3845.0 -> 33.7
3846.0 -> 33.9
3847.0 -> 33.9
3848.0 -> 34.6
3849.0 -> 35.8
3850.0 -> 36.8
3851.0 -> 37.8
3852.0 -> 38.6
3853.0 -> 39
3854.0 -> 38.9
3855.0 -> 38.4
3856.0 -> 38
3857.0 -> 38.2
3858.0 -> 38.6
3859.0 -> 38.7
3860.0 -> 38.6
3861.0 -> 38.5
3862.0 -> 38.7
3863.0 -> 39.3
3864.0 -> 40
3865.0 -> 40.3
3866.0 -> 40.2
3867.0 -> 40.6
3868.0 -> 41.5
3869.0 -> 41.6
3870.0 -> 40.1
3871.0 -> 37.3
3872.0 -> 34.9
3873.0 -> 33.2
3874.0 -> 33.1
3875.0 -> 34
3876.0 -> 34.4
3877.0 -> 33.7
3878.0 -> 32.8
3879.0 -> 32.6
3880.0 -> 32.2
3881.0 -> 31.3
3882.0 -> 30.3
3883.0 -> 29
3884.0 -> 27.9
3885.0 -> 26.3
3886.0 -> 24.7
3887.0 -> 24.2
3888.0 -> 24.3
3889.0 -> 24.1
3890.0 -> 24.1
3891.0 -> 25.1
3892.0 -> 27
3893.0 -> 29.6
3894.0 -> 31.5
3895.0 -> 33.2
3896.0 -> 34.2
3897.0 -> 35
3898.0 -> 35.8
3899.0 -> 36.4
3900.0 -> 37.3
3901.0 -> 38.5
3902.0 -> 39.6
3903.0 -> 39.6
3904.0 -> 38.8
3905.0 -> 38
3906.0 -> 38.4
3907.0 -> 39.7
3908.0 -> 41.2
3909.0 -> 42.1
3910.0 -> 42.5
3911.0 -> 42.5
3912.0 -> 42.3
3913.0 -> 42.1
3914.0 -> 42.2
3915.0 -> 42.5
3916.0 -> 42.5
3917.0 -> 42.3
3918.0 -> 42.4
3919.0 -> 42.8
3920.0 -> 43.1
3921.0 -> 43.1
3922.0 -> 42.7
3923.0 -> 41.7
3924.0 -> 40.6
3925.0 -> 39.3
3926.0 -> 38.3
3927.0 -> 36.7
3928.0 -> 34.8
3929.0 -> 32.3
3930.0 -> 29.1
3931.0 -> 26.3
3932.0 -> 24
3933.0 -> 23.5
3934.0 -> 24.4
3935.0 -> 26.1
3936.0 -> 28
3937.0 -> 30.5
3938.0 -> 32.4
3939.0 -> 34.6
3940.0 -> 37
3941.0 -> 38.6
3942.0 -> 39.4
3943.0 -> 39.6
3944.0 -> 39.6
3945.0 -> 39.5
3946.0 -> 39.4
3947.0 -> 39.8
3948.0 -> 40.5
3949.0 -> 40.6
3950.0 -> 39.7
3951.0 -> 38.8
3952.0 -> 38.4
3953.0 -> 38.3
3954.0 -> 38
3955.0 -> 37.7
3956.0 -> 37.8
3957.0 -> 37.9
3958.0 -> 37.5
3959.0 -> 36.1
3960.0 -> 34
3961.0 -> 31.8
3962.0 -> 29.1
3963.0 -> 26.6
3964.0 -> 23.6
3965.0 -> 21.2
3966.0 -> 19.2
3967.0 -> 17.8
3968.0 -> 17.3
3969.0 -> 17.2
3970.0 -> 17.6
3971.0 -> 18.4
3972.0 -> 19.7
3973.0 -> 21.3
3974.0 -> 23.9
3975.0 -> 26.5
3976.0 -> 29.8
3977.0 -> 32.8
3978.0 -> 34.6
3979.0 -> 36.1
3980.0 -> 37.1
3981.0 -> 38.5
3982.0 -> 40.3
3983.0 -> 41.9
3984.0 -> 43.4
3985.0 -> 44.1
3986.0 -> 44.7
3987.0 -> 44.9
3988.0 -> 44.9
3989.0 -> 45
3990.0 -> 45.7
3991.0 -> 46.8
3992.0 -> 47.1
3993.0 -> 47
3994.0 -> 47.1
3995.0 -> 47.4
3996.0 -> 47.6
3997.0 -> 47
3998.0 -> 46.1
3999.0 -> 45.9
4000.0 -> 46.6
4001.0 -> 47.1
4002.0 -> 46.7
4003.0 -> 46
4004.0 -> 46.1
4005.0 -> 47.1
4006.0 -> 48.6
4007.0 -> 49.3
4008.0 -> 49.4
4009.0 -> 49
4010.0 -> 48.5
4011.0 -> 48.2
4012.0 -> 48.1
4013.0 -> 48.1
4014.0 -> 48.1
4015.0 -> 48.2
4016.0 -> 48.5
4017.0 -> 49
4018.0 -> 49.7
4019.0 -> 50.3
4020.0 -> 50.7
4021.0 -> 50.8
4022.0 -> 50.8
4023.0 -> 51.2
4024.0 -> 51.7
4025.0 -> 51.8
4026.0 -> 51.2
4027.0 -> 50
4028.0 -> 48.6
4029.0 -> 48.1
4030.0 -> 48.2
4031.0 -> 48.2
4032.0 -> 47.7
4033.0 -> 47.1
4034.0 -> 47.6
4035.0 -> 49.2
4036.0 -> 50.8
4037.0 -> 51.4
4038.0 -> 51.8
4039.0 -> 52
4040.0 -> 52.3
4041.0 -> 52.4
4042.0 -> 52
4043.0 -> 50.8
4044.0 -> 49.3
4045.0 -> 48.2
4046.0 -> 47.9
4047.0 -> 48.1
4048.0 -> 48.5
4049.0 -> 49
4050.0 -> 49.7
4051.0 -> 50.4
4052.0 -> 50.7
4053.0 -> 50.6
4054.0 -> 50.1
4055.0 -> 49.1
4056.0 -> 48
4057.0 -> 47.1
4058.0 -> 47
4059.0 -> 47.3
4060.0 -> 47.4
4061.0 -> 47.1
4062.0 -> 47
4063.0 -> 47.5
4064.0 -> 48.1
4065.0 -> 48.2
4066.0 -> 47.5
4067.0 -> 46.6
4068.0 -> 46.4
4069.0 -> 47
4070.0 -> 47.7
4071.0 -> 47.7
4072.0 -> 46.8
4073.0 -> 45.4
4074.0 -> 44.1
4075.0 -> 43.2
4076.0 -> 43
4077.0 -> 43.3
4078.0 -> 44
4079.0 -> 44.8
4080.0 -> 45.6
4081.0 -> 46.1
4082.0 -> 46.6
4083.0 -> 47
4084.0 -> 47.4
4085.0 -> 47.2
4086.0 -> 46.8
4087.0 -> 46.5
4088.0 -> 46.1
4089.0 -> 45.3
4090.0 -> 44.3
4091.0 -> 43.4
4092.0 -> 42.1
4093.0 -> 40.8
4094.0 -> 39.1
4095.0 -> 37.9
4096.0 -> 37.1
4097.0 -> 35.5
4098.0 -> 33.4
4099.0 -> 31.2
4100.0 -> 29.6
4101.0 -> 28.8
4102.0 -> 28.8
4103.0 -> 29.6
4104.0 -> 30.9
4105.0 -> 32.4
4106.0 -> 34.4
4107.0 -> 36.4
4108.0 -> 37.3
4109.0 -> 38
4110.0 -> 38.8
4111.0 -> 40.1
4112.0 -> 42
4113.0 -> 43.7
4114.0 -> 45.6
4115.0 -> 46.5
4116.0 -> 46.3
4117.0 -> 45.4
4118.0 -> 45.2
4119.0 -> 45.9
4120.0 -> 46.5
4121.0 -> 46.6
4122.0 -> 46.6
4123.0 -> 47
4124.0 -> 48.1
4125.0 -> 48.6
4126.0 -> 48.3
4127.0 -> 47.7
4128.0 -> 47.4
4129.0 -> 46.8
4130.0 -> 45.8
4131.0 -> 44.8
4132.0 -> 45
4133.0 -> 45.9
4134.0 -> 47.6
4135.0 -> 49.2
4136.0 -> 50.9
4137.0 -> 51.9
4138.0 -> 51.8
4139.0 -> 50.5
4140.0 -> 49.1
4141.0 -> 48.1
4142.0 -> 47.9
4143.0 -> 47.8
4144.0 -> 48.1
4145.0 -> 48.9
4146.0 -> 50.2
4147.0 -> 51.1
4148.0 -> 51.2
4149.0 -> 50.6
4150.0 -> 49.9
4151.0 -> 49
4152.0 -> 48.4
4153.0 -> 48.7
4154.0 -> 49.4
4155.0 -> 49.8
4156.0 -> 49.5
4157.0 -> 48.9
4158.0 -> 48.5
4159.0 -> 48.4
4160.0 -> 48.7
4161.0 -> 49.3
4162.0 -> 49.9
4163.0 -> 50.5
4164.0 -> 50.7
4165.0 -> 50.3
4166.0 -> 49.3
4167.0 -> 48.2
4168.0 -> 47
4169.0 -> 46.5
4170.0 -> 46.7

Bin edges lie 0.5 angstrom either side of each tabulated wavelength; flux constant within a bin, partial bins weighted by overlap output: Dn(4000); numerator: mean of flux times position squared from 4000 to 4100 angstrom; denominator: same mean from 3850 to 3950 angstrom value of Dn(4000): 1.41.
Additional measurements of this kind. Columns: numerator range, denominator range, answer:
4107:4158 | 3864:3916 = 1.51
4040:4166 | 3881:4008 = 1.37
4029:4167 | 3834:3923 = 1.47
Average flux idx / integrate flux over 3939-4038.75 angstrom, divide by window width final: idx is 41.2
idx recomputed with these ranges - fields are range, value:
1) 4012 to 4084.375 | 48.4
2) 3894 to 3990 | 35.4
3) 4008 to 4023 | 49.2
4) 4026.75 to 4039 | 49.2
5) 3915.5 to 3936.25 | 35.5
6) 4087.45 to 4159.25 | 44.2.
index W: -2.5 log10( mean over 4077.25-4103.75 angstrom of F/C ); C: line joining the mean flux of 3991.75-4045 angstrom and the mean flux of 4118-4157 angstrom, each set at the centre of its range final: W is 0.20 mag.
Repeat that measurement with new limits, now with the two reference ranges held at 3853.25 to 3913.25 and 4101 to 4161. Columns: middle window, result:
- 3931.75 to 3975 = 0.225 mag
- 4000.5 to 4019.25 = -0.186 mag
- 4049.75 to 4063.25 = -0.143 mag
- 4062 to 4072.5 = -0.105 mag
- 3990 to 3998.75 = -0.174 mag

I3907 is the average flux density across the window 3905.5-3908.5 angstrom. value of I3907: 39.8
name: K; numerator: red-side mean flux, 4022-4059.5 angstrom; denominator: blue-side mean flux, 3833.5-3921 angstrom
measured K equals 1.4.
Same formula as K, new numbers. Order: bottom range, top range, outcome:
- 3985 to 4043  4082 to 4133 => 0.86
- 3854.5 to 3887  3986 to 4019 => 1.34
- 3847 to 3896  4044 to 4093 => 1.37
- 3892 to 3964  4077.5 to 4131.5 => 1.14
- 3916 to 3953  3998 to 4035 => 1.33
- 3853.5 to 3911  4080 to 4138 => 1.21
